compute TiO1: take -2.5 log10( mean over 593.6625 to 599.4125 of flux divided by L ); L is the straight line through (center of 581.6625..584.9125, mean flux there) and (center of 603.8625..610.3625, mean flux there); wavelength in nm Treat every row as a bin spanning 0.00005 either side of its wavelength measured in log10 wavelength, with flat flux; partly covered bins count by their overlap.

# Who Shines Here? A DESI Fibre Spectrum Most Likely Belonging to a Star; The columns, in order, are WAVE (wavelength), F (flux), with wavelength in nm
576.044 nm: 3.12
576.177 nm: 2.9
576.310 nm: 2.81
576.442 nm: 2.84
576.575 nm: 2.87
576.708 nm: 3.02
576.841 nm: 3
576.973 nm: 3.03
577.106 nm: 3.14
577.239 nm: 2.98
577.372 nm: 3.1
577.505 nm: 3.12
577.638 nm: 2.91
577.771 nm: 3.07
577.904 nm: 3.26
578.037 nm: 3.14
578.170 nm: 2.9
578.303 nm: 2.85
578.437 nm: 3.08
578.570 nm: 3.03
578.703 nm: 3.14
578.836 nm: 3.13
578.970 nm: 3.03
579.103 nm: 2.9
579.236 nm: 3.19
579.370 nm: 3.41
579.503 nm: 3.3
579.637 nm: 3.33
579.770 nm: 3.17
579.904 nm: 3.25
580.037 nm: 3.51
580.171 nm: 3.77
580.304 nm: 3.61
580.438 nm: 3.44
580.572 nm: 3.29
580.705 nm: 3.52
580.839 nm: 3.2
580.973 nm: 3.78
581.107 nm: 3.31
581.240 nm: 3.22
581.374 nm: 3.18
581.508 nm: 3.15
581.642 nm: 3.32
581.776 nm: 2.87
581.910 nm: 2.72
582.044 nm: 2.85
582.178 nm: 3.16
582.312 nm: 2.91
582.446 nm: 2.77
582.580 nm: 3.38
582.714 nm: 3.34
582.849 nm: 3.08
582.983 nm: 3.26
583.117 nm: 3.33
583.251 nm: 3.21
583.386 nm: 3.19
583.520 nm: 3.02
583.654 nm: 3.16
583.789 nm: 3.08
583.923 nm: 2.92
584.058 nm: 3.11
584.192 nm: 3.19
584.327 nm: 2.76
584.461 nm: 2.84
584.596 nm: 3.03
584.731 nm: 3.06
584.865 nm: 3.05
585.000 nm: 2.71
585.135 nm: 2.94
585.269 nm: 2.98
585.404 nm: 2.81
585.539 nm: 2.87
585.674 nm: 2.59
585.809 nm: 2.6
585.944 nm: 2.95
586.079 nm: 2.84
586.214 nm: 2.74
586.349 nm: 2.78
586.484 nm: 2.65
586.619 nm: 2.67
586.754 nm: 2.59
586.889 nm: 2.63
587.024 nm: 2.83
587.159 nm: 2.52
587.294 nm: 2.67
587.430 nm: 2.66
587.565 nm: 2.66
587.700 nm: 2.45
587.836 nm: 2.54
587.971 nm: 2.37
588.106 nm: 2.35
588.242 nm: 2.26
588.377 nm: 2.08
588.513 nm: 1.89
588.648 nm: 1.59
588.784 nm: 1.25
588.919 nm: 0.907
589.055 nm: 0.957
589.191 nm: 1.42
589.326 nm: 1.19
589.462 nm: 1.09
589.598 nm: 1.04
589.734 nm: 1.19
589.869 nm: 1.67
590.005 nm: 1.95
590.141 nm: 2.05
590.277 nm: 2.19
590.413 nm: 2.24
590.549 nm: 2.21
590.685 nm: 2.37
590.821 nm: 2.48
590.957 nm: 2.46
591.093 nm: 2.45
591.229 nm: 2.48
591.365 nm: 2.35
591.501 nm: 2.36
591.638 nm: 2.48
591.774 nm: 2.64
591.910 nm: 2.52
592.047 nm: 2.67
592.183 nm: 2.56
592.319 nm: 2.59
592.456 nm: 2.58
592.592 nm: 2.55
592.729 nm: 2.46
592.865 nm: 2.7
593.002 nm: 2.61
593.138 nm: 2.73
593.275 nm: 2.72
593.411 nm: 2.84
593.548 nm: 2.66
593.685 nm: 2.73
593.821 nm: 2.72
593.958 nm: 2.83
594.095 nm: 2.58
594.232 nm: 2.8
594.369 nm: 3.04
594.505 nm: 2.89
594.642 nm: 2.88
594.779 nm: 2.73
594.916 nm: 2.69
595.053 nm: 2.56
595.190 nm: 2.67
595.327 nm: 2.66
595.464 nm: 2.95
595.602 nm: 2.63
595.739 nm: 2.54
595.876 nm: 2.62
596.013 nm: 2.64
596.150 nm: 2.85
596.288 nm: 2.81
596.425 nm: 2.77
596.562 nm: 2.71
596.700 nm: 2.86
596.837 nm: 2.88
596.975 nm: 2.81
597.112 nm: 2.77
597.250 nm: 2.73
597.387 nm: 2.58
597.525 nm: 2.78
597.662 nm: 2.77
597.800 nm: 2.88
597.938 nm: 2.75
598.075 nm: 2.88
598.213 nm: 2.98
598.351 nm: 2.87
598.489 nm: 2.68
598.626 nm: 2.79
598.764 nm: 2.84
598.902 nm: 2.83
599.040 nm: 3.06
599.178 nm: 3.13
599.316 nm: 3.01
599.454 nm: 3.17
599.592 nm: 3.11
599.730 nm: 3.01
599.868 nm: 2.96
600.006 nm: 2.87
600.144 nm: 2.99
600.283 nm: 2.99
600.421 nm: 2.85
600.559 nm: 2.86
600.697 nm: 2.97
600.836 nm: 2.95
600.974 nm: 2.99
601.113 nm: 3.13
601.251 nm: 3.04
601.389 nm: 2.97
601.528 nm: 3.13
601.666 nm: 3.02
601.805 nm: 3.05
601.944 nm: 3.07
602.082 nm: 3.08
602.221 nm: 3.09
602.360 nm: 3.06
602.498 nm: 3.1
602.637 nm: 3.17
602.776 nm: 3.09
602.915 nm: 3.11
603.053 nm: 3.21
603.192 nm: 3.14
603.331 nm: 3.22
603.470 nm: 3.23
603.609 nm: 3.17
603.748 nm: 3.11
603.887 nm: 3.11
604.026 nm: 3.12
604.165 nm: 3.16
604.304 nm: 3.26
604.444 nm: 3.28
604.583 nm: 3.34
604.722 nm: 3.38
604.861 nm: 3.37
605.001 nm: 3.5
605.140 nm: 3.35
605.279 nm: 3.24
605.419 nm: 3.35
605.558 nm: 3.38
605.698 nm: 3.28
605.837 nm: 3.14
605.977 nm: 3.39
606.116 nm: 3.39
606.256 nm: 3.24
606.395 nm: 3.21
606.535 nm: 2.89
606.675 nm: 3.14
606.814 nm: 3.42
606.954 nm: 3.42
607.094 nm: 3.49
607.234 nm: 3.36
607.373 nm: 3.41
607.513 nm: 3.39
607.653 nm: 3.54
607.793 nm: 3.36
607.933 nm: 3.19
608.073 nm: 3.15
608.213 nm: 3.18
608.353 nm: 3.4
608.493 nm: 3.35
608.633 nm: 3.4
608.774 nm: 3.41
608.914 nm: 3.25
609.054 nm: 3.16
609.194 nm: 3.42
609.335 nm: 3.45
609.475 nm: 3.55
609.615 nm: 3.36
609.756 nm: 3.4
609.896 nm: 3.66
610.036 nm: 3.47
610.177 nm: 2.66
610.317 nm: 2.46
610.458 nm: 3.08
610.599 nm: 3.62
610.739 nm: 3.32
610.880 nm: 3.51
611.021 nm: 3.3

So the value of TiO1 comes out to 0.15 mag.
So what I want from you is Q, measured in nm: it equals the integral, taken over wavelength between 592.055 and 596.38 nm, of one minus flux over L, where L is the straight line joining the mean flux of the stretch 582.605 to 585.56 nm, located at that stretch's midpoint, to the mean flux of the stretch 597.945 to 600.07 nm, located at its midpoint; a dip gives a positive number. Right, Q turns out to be 0.40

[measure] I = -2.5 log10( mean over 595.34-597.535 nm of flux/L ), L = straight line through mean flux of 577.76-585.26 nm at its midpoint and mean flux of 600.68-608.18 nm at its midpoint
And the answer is 0.16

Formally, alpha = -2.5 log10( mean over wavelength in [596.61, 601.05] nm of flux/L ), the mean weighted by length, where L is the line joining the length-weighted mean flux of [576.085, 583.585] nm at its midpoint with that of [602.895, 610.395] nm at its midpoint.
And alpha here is 0.12 mag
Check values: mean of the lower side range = 3.15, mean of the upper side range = 3.28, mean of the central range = 2.89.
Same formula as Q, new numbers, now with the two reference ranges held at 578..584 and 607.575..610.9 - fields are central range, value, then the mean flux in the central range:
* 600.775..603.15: 0.14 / 3.08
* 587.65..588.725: 0.35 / 2.18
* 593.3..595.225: 0.29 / 2.76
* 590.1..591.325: 0.34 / 2.33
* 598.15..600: 0.17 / 2.95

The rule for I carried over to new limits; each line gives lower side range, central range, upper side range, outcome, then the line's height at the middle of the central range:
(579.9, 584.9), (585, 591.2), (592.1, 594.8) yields 0.30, 2.94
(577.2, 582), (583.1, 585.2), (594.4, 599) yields 0.02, 3.09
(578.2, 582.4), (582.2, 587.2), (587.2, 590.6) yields -0.16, 2.53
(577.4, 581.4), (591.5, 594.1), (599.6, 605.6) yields 0.20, 3.17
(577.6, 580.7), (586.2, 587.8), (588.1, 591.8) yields -0.17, 2.26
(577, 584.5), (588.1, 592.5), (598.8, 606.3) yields 0.49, 3.15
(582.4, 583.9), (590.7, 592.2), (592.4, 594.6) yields 0.13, 2.81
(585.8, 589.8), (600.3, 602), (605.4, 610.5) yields -0.04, 2.9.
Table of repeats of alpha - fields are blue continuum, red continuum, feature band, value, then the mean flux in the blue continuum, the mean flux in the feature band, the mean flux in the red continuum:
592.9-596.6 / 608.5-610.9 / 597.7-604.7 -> -0.02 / 2.74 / 3.04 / 3.3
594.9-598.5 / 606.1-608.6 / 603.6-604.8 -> -0.03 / 2.75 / 3.22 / 3.31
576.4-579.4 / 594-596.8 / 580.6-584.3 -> -0.07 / 3.05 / 3.15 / 2.75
